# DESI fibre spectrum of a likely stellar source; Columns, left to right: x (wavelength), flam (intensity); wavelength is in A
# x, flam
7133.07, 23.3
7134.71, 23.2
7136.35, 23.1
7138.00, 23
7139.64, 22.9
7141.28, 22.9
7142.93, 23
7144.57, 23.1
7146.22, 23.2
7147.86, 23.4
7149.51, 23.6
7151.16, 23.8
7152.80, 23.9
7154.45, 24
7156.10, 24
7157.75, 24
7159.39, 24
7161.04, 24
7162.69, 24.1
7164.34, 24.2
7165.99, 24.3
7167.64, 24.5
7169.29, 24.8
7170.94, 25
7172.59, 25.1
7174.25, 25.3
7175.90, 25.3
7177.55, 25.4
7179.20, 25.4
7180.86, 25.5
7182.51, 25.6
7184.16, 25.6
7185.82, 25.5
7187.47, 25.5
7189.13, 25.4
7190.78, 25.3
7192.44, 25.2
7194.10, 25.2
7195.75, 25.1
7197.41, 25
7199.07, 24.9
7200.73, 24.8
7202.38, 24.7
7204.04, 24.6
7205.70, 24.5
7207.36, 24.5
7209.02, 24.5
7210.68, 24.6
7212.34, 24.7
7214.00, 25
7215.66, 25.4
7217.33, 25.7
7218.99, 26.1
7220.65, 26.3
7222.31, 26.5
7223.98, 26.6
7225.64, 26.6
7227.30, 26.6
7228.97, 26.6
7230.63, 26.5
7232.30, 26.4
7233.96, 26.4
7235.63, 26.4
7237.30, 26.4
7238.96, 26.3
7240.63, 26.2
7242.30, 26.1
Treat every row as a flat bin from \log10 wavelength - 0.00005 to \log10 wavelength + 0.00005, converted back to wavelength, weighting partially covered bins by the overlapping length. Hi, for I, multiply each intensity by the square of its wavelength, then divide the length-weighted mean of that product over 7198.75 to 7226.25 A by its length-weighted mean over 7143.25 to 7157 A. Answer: 1.09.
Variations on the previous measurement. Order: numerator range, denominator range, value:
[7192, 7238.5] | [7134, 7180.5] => 1.08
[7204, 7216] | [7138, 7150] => 1.09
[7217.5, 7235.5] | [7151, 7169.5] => 1.12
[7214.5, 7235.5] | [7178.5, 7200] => 1.05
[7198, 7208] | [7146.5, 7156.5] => 1.05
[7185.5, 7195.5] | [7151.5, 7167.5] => 1.06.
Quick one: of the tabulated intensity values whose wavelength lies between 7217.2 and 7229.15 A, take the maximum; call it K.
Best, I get 26.6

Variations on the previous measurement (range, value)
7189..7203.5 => 25.4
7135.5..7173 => 25.1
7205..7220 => 26.1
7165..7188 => 25.6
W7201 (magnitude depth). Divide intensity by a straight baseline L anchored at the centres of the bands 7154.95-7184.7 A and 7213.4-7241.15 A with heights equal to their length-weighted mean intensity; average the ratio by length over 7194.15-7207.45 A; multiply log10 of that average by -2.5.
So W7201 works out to 0.032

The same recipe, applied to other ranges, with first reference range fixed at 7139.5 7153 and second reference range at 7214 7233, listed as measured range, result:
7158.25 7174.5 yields -0.02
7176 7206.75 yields -0.01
